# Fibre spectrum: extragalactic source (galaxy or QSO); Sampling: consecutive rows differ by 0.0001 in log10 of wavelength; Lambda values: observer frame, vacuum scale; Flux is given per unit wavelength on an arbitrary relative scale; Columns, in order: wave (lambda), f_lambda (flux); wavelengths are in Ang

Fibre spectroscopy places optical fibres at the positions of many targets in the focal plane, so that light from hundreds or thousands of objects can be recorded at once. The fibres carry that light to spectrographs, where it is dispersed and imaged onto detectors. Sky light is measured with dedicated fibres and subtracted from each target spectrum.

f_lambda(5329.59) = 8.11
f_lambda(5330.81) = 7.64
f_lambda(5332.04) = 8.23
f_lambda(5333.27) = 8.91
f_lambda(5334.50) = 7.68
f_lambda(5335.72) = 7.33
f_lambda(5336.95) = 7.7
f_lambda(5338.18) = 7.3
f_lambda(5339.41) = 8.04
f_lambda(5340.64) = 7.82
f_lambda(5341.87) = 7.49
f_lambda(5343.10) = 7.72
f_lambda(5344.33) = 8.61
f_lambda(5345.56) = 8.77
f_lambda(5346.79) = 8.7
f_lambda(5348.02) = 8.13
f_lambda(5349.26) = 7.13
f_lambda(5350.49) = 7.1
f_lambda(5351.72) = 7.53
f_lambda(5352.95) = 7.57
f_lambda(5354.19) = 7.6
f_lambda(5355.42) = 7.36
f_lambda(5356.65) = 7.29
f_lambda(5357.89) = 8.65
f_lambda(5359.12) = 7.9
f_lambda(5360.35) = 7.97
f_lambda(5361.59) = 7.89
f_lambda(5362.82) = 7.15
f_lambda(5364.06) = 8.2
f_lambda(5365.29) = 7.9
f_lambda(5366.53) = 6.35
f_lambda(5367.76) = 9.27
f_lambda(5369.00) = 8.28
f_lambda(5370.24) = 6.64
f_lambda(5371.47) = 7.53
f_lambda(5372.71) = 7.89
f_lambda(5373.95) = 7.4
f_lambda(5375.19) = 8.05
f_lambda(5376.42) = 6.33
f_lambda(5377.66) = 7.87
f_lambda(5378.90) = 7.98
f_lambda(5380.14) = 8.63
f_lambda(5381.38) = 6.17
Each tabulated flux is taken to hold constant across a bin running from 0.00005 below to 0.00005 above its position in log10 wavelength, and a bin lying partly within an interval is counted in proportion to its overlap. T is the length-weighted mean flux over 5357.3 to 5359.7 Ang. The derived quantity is 8.29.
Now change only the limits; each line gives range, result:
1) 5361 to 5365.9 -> 7.79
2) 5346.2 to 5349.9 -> 7.96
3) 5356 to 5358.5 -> 7.95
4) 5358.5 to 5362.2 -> 7.93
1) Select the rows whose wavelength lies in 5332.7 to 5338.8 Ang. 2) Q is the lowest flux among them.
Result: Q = 7.3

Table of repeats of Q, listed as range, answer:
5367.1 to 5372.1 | 6.64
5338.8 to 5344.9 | 7.49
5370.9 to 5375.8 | 7.4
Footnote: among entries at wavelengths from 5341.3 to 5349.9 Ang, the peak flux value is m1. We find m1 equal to 8.77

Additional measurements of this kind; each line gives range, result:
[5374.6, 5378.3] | 8.05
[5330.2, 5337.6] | 8.91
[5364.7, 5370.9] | 9.27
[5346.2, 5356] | 8.7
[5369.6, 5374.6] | 7.89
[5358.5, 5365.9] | 8.2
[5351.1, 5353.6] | 7.57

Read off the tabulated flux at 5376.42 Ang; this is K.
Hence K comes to 6.33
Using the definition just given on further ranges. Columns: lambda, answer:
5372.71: 7.89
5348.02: 8.13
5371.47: 7.53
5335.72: 7.33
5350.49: 7.1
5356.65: 7.29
